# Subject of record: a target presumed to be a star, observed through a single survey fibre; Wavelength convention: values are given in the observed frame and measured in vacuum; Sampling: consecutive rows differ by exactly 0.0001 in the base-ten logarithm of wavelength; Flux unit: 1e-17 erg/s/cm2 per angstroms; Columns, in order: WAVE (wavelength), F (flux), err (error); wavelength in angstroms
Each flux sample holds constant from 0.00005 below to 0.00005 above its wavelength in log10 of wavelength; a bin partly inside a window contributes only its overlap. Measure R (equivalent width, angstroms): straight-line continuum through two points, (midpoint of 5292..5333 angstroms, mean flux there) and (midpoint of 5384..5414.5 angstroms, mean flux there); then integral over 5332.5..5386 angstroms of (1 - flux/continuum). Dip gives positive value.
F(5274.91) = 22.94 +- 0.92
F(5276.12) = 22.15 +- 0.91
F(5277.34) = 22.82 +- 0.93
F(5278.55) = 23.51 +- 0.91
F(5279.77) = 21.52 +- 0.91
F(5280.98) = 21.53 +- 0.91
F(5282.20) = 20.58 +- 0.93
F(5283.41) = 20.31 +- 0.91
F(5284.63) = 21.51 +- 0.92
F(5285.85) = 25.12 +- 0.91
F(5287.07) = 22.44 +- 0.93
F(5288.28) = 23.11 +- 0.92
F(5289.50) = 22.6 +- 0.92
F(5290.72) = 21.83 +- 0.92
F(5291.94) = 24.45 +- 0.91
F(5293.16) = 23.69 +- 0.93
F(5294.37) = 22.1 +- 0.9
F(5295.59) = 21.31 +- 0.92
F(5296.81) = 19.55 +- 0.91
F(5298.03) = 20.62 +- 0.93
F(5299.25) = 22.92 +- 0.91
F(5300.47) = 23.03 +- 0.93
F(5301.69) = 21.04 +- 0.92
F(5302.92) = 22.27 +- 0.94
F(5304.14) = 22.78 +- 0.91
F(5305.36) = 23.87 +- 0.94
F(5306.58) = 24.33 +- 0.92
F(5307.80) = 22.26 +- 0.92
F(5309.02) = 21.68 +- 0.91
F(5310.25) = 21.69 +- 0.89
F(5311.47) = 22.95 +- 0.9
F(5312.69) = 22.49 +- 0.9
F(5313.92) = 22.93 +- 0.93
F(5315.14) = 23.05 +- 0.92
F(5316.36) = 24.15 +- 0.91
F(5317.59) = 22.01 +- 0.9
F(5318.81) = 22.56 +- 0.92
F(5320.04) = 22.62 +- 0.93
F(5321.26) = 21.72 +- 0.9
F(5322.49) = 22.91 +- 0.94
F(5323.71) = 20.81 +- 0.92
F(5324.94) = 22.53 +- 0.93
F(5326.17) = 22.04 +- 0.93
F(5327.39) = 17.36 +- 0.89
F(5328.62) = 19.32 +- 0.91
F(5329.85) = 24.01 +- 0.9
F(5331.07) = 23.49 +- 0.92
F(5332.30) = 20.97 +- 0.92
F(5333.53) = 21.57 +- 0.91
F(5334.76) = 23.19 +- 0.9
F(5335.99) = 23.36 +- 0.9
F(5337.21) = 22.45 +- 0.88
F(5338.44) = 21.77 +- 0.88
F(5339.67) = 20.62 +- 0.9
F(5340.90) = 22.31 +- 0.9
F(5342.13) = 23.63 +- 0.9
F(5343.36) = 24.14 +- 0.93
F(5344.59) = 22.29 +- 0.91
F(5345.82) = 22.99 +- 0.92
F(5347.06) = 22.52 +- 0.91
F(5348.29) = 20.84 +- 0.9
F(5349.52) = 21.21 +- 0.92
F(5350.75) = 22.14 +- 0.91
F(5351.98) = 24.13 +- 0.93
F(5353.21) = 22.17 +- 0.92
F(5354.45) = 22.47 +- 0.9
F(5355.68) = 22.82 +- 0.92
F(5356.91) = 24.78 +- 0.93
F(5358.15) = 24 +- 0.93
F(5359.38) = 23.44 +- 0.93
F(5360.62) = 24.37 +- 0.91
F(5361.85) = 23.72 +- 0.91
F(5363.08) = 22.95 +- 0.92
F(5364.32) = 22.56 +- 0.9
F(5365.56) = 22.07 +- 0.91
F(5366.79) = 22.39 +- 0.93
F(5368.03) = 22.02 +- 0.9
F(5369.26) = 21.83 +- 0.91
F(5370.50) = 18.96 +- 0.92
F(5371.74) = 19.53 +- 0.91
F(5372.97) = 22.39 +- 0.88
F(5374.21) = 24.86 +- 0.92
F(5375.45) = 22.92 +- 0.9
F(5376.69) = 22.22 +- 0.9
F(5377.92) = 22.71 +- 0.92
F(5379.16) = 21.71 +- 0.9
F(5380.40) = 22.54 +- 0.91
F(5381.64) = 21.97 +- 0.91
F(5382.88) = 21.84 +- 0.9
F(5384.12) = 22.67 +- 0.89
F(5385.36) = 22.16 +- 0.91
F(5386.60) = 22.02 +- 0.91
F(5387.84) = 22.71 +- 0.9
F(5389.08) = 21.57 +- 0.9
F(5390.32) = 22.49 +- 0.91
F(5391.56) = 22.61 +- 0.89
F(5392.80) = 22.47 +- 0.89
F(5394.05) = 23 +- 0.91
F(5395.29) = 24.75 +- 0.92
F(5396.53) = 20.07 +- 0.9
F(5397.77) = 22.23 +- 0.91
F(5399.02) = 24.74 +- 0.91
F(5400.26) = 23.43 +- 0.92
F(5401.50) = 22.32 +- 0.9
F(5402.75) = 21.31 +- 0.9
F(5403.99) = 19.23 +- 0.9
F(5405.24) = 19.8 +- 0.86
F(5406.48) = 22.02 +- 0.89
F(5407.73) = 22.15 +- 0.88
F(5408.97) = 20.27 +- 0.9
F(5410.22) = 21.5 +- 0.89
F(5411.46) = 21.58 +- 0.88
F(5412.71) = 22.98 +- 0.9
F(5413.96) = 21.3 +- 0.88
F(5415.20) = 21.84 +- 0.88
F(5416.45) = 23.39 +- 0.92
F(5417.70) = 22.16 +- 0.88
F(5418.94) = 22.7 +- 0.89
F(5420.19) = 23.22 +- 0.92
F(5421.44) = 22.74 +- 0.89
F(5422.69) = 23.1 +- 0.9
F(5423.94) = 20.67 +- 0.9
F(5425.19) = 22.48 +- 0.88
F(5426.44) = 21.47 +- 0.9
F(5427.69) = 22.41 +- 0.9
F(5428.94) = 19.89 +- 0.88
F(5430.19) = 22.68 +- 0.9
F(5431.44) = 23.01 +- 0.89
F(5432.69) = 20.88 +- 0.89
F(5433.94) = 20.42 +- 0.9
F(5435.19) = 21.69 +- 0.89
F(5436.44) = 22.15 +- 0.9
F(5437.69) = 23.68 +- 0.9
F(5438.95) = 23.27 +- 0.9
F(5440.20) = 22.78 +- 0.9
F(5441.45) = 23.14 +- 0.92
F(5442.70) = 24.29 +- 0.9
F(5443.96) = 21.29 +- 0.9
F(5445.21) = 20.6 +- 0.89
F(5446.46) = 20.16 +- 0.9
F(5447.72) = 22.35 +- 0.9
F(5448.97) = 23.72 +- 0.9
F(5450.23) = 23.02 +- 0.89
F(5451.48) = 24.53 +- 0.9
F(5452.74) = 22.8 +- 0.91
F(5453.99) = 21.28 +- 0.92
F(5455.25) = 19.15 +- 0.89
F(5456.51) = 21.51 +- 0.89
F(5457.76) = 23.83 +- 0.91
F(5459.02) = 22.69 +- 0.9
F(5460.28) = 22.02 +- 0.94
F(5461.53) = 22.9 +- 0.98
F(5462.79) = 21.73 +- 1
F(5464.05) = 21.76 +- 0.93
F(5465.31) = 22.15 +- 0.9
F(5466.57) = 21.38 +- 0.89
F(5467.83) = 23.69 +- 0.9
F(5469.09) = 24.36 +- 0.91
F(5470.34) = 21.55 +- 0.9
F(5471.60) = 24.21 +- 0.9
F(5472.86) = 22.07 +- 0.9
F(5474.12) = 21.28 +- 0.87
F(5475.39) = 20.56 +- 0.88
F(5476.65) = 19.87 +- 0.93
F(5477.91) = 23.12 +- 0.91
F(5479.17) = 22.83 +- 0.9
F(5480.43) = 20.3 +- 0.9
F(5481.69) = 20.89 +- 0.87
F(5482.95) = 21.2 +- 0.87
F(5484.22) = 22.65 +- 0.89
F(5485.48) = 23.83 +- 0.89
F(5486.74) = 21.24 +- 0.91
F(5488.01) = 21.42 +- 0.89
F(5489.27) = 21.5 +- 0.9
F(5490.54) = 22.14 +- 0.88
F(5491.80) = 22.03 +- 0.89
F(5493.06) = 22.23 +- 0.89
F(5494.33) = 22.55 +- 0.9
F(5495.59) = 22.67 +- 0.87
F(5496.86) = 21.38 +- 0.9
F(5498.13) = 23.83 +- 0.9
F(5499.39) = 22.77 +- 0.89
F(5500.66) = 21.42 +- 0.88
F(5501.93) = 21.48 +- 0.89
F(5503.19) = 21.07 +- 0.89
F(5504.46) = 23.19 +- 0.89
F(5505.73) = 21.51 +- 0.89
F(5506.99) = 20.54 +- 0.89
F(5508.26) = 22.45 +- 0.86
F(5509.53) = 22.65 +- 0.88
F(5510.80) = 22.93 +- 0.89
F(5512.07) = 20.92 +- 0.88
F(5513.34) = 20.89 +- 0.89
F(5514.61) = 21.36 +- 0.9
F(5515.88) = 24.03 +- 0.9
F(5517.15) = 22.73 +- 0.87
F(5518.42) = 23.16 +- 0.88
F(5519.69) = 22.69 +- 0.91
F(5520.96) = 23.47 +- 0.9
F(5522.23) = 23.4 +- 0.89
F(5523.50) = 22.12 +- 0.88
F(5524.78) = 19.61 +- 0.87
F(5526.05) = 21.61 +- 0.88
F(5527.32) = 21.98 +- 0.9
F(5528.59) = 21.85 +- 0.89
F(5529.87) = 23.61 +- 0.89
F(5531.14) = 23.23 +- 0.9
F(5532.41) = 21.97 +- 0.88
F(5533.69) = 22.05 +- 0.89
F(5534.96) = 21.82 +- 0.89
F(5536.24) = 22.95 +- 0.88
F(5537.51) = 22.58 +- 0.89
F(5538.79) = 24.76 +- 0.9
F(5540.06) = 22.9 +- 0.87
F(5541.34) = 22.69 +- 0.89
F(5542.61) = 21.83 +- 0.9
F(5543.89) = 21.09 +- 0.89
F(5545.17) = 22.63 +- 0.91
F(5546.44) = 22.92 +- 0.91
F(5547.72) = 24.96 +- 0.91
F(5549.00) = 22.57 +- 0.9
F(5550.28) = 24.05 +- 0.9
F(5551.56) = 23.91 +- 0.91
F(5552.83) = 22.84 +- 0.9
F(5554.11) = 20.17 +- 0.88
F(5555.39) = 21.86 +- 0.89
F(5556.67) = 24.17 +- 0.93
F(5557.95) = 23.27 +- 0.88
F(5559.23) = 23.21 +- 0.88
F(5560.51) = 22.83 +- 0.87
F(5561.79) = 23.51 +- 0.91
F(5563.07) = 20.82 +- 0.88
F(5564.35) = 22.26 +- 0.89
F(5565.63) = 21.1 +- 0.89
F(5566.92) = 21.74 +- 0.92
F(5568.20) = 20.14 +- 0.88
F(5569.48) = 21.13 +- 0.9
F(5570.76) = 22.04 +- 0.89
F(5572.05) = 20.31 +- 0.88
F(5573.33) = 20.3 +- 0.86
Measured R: -0.9 angstroms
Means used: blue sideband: 22.2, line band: 22.5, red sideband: 22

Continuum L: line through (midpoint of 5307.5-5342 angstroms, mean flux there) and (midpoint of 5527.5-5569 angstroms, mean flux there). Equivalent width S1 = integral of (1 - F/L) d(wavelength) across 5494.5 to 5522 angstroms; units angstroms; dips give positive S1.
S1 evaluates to 0.3 angstroms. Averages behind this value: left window 22.1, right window 22.6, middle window 22.3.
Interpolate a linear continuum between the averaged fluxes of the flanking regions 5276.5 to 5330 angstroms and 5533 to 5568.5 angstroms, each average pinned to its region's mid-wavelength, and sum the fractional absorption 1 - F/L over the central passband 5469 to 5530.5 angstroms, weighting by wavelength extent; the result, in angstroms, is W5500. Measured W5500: 1.1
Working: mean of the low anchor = 22.2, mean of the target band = 22.1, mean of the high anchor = 22.6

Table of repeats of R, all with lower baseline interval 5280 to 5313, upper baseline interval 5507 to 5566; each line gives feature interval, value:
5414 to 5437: 0.39 angstroms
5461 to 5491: 0.58 angstroms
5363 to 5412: 0.71 angstroms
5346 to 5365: -0.50 angstroms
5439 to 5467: 0.23 angstroms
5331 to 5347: -0.11 angstroms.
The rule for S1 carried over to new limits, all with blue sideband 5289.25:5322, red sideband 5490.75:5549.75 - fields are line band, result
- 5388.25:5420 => 0.5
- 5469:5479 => 0.2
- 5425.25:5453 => 0.2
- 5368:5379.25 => 0.3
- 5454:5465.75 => 0.2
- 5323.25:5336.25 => 0.5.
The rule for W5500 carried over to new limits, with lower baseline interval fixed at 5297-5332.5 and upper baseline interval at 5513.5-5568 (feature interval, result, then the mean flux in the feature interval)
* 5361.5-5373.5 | 0.3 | 21.8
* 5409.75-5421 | 0.0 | 22.3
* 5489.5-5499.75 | 0.0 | 22.4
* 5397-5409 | 0.3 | 21.8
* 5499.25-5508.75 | 0.3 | 21.7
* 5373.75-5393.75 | -0.1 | 22.5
